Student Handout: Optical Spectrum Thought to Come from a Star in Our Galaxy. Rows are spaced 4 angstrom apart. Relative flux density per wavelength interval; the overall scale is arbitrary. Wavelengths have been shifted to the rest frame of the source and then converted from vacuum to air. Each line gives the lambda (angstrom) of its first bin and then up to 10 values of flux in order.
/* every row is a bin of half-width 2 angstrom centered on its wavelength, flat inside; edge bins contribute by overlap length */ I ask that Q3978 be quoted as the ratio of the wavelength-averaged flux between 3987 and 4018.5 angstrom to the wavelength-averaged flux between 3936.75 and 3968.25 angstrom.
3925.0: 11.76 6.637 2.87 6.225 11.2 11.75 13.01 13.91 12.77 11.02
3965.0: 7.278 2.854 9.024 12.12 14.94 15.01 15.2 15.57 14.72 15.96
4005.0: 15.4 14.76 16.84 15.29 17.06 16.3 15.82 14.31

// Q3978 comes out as 1.43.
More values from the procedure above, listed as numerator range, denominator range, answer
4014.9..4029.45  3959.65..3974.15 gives 2.21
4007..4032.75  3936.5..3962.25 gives 1.36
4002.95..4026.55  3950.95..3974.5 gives 1.68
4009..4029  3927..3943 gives 2.40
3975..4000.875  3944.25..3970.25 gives 1.40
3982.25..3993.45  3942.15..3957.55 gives 1.19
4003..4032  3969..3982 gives 1.53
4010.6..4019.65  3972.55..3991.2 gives 1.18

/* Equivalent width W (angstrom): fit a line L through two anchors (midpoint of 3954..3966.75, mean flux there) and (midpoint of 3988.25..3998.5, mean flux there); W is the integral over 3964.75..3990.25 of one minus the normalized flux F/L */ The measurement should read 4.4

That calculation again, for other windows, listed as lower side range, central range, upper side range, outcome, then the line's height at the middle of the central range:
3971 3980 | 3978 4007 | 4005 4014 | -4.1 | 13.3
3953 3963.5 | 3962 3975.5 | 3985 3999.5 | 6.3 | 13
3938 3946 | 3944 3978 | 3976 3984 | 5.1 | 12.3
